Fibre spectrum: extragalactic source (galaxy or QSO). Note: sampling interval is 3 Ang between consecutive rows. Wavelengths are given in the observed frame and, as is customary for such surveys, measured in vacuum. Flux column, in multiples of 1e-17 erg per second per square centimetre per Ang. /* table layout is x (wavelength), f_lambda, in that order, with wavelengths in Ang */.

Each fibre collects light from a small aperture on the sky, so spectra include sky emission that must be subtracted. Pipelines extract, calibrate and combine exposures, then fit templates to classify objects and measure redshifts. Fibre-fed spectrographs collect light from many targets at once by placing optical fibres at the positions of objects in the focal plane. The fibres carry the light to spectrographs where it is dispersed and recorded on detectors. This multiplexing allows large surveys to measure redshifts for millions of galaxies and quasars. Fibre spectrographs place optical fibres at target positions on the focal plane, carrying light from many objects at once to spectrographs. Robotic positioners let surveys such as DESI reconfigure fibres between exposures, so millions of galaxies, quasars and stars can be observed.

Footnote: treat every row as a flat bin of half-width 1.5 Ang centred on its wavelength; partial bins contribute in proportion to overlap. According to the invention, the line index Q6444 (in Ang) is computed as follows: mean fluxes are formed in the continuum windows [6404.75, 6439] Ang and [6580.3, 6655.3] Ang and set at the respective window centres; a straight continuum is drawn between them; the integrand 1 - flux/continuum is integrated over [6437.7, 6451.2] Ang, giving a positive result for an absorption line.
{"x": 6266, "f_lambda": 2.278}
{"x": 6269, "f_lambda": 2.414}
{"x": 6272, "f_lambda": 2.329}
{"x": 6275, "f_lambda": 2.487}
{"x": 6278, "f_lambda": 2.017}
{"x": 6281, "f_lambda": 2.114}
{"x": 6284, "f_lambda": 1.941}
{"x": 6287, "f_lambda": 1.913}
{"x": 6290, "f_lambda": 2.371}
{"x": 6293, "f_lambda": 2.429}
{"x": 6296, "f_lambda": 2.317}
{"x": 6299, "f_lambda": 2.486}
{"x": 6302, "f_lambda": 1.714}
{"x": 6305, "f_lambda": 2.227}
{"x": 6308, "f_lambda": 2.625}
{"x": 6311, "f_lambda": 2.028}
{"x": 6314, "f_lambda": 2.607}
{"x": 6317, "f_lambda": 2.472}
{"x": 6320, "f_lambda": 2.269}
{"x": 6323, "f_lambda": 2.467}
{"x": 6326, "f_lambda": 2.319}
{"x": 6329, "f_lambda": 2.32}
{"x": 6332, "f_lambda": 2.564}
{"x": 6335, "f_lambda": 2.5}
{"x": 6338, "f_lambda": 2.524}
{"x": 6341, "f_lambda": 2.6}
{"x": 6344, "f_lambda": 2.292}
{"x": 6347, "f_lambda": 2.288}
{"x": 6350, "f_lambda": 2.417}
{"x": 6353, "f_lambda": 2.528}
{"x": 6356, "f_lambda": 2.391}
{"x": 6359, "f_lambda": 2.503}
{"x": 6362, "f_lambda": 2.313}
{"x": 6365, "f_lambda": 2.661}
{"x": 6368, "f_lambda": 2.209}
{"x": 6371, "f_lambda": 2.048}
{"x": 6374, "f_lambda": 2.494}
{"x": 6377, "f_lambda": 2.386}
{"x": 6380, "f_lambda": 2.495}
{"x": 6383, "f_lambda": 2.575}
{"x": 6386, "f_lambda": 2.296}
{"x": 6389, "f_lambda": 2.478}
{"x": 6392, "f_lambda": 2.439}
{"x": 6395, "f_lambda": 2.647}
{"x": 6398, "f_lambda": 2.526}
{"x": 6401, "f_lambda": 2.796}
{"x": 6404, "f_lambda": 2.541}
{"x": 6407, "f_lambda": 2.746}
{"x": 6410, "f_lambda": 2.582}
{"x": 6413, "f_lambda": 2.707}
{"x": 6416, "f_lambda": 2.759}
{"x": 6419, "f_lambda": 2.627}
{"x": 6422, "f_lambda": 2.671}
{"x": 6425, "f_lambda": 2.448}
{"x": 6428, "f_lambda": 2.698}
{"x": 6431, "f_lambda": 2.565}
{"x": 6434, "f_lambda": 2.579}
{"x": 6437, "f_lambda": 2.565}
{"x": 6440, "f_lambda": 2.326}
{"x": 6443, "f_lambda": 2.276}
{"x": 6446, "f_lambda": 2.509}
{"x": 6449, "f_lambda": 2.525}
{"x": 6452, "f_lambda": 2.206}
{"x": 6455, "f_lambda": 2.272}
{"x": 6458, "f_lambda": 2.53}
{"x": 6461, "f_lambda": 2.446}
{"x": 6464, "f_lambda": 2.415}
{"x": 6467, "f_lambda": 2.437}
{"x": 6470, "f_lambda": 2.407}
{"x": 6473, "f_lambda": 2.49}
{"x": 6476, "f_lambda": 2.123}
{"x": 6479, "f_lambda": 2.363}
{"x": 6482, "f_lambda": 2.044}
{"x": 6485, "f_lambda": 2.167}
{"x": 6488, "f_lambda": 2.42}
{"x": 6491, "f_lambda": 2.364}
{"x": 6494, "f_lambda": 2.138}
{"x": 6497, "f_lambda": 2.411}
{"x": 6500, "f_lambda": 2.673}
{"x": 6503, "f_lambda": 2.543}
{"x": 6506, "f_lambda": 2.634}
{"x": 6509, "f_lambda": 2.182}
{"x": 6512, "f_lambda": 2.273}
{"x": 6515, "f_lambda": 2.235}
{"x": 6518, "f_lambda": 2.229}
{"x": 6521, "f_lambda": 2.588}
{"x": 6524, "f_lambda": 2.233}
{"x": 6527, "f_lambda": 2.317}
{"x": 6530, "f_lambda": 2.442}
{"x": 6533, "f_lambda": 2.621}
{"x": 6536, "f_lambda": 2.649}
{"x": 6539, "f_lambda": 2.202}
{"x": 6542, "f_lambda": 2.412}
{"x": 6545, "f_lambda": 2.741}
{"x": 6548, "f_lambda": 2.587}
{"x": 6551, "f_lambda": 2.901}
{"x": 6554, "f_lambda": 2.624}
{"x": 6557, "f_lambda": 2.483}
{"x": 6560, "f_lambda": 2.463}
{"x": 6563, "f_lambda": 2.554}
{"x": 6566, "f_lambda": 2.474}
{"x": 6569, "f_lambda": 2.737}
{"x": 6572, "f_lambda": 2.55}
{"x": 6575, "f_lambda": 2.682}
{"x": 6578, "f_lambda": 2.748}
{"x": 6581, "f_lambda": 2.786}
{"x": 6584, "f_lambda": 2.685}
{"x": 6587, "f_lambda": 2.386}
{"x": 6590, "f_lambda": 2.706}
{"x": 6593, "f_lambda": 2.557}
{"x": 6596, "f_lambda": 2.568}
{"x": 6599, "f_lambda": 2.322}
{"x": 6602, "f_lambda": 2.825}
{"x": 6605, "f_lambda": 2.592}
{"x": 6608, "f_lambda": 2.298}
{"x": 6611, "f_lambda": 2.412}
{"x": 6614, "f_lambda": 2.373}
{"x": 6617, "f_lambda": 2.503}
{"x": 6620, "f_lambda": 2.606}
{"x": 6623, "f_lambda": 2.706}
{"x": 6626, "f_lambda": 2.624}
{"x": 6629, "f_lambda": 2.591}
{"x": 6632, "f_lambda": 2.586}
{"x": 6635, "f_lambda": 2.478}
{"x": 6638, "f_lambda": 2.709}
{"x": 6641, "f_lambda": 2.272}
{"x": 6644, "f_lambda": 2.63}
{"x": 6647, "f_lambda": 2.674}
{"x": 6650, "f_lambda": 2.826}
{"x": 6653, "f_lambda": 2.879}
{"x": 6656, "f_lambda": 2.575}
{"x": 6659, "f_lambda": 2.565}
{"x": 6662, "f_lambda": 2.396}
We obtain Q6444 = 1.09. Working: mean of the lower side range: 2.63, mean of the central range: 2.41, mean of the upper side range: 2.58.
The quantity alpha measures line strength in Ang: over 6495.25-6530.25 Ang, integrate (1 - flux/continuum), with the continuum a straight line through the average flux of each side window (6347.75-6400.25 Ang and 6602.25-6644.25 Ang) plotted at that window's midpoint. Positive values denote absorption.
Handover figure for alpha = 1.4 Ang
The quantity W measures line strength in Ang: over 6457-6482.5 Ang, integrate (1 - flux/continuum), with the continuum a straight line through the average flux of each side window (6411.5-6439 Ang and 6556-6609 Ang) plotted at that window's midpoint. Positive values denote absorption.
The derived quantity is 2.3 Ang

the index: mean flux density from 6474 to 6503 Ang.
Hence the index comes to 2.32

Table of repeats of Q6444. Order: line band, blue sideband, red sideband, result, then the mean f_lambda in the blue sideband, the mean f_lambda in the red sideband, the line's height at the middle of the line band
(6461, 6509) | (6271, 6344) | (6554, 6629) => 2.02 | 2.32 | 2.57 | 2.48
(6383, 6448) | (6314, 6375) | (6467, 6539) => -4.55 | 2.41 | 2.37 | 2.39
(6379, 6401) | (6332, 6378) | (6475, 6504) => -1.13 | 2.42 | 2.32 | 2.39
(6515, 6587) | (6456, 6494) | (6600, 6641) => -2.71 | 2.34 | 2.55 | 2.45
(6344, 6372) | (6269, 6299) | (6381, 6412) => 0.88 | 2.24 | 2.56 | 2.45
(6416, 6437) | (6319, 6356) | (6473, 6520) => -2.09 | 2.42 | 2.33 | 2.37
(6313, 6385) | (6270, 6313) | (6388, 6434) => -0.48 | 2.22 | 2.62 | 2.41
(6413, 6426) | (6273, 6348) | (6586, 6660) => -1.28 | 2.32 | 2.57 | 2.41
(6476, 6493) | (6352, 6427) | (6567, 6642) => 1.92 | 2.52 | 2.57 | 2.54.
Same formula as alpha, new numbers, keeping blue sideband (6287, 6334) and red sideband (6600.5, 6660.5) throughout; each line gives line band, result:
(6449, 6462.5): 0.37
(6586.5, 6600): 0.18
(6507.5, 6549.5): 1.65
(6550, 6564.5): -0.38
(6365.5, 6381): 0.27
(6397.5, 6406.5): -0.89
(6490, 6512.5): 0.69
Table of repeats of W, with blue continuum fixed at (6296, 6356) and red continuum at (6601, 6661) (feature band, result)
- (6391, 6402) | -0.8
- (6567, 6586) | -1.0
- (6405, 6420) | -1.5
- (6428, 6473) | 0.3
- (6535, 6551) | -0.2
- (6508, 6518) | 1.1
